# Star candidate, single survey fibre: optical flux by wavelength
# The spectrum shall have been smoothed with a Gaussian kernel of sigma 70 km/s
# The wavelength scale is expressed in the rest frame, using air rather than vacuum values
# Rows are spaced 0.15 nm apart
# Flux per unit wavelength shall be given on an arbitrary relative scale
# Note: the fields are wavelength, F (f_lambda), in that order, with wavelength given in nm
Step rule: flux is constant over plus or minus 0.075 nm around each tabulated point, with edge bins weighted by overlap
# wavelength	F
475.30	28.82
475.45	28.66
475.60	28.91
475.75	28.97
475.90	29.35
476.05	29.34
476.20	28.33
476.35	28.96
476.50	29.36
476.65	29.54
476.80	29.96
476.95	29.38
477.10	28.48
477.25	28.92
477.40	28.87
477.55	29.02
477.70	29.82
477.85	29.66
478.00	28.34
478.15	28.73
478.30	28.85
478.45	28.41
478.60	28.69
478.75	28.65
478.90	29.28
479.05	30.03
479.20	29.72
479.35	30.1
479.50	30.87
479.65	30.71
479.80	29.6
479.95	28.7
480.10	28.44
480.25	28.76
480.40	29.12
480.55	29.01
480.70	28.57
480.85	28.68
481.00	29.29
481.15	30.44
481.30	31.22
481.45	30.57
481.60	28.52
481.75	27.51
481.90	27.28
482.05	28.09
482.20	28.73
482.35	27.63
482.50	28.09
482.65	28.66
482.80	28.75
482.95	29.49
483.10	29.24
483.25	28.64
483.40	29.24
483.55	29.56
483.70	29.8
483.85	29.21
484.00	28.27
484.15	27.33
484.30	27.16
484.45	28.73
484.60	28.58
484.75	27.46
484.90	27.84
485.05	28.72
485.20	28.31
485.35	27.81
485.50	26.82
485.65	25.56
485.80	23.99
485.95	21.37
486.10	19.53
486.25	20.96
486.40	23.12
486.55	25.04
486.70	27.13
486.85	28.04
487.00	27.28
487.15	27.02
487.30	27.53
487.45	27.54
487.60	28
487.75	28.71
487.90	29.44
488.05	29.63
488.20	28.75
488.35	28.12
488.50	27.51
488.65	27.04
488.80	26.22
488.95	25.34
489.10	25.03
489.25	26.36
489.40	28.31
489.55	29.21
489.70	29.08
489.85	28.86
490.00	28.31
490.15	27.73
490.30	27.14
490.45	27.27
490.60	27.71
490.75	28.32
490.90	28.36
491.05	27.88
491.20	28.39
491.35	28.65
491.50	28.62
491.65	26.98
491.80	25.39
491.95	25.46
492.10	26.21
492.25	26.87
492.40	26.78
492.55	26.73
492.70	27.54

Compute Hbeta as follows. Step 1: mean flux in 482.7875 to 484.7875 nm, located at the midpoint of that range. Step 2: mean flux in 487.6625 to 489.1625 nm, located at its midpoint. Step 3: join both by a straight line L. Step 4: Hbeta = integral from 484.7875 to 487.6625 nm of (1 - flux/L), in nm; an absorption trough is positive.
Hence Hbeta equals 0.23 nm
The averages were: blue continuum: 28.7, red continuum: 27.6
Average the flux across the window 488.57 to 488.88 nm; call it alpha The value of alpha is 26.6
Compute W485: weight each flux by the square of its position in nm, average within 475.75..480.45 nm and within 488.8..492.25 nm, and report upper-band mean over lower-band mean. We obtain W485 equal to 0.99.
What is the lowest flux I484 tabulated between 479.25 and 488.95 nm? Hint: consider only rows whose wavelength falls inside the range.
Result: 19.53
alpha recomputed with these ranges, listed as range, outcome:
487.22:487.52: 27.5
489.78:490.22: 28.3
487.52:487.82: 28.3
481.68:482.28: 27.9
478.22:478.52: 28.6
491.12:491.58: 28.5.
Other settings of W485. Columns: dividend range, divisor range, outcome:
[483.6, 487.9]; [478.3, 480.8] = 0.94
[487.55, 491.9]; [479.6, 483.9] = 0.99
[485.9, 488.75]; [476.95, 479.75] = 0.94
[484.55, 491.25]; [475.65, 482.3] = 0.96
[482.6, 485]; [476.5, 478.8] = 1.01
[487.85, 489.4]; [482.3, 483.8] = 0.97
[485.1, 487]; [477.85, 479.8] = 0.88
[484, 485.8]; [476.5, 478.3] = 0.97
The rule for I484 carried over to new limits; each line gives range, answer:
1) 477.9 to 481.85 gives 27.51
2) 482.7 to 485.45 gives 27.16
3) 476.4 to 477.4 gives 28.48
